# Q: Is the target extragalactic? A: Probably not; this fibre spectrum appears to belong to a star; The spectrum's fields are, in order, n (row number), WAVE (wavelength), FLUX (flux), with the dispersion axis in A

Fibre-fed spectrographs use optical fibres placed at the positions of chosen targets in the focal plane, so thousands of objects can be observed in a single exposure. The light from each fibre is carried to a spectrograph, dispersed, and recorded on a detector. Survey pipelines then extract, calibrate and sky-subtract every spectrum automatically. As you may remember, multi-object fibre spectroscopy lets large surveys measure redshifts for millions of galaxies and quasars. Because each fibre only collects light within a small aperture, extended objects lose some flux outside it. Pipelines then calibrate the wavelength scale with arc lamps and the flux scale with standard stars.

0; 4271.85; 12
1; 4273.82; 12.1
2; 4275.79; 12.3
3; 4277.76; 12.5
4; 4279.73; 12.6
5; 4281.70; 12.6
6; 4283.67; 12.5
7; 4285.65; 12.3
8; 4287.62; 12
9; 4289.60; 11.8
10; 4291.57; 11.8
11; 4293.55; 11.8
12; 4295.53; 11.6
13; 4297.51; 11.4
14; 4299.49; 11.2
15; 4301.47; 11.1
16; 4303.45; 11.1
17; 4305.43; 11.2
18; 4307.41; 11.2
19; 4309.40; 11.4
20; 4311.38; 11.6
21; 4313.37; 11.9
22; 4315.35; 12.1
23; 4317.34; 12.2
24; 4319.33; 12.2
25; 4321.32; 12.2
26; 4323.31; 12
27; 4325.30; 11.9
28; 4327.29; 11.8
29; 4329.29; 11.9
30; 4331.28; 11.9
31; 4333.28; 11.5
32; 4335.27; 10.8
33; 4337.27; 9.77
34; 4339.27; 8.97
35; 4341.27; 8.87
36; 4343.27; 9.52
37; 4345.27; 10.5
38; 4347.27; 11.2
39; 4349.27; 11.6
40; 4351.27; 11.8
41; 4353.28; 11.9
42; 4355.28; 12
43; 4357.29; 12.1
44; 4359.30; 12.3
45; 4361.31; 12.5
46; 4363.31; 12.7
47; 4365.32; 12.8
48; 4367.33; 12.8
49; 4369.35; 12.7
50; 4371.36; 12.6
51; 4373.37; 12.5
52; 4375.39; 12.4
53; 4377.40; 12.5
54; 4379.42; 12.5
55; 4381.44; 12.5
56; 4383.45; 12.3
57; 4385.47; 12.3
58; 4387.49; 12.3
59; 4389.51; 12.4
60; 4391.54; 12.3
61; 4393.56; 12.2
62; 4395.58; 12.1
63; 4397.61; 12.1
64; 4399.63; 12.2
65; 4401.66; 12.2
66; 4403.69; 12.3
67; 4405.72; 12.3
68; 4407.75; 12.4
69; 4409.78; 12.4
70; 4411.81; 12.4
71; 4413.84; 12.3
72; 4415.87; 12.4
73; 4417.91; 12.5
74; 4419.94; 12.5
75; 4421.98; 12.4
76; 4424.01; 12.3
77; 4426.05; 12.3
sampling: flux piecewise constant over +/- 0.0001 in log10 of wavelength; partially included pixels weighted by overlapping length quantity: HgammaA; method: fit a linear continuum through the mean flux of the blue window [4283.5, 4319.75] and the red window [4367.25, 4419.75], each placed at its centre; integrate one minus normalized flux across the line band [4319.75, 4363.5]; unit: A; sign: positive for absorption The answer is 2.4 A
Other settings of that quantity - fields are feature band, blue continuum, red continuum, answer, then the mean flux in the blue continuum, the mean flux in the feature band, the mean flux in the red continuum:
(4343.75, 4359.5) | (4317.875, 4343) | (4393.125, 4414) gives -0.2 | 11.1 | 11.6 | 12.3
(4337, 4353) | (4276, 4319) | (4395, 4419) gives 2.2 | 11.8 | 10.4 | 12.3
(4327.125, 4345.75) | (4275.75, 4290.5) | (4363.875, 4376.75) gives 3.0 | 12.3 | 10.5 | 12.6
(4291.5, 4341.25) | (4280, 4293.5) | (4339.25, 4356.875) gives 0.5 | 12.2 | 11.4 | 10.9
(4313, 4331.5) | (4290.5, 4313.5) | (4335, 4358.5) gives -1.5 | 11.4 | 12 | 10.8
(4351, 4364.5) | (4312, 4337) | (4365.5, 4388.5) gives 0.0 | 11.8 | 12.2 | 12.5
